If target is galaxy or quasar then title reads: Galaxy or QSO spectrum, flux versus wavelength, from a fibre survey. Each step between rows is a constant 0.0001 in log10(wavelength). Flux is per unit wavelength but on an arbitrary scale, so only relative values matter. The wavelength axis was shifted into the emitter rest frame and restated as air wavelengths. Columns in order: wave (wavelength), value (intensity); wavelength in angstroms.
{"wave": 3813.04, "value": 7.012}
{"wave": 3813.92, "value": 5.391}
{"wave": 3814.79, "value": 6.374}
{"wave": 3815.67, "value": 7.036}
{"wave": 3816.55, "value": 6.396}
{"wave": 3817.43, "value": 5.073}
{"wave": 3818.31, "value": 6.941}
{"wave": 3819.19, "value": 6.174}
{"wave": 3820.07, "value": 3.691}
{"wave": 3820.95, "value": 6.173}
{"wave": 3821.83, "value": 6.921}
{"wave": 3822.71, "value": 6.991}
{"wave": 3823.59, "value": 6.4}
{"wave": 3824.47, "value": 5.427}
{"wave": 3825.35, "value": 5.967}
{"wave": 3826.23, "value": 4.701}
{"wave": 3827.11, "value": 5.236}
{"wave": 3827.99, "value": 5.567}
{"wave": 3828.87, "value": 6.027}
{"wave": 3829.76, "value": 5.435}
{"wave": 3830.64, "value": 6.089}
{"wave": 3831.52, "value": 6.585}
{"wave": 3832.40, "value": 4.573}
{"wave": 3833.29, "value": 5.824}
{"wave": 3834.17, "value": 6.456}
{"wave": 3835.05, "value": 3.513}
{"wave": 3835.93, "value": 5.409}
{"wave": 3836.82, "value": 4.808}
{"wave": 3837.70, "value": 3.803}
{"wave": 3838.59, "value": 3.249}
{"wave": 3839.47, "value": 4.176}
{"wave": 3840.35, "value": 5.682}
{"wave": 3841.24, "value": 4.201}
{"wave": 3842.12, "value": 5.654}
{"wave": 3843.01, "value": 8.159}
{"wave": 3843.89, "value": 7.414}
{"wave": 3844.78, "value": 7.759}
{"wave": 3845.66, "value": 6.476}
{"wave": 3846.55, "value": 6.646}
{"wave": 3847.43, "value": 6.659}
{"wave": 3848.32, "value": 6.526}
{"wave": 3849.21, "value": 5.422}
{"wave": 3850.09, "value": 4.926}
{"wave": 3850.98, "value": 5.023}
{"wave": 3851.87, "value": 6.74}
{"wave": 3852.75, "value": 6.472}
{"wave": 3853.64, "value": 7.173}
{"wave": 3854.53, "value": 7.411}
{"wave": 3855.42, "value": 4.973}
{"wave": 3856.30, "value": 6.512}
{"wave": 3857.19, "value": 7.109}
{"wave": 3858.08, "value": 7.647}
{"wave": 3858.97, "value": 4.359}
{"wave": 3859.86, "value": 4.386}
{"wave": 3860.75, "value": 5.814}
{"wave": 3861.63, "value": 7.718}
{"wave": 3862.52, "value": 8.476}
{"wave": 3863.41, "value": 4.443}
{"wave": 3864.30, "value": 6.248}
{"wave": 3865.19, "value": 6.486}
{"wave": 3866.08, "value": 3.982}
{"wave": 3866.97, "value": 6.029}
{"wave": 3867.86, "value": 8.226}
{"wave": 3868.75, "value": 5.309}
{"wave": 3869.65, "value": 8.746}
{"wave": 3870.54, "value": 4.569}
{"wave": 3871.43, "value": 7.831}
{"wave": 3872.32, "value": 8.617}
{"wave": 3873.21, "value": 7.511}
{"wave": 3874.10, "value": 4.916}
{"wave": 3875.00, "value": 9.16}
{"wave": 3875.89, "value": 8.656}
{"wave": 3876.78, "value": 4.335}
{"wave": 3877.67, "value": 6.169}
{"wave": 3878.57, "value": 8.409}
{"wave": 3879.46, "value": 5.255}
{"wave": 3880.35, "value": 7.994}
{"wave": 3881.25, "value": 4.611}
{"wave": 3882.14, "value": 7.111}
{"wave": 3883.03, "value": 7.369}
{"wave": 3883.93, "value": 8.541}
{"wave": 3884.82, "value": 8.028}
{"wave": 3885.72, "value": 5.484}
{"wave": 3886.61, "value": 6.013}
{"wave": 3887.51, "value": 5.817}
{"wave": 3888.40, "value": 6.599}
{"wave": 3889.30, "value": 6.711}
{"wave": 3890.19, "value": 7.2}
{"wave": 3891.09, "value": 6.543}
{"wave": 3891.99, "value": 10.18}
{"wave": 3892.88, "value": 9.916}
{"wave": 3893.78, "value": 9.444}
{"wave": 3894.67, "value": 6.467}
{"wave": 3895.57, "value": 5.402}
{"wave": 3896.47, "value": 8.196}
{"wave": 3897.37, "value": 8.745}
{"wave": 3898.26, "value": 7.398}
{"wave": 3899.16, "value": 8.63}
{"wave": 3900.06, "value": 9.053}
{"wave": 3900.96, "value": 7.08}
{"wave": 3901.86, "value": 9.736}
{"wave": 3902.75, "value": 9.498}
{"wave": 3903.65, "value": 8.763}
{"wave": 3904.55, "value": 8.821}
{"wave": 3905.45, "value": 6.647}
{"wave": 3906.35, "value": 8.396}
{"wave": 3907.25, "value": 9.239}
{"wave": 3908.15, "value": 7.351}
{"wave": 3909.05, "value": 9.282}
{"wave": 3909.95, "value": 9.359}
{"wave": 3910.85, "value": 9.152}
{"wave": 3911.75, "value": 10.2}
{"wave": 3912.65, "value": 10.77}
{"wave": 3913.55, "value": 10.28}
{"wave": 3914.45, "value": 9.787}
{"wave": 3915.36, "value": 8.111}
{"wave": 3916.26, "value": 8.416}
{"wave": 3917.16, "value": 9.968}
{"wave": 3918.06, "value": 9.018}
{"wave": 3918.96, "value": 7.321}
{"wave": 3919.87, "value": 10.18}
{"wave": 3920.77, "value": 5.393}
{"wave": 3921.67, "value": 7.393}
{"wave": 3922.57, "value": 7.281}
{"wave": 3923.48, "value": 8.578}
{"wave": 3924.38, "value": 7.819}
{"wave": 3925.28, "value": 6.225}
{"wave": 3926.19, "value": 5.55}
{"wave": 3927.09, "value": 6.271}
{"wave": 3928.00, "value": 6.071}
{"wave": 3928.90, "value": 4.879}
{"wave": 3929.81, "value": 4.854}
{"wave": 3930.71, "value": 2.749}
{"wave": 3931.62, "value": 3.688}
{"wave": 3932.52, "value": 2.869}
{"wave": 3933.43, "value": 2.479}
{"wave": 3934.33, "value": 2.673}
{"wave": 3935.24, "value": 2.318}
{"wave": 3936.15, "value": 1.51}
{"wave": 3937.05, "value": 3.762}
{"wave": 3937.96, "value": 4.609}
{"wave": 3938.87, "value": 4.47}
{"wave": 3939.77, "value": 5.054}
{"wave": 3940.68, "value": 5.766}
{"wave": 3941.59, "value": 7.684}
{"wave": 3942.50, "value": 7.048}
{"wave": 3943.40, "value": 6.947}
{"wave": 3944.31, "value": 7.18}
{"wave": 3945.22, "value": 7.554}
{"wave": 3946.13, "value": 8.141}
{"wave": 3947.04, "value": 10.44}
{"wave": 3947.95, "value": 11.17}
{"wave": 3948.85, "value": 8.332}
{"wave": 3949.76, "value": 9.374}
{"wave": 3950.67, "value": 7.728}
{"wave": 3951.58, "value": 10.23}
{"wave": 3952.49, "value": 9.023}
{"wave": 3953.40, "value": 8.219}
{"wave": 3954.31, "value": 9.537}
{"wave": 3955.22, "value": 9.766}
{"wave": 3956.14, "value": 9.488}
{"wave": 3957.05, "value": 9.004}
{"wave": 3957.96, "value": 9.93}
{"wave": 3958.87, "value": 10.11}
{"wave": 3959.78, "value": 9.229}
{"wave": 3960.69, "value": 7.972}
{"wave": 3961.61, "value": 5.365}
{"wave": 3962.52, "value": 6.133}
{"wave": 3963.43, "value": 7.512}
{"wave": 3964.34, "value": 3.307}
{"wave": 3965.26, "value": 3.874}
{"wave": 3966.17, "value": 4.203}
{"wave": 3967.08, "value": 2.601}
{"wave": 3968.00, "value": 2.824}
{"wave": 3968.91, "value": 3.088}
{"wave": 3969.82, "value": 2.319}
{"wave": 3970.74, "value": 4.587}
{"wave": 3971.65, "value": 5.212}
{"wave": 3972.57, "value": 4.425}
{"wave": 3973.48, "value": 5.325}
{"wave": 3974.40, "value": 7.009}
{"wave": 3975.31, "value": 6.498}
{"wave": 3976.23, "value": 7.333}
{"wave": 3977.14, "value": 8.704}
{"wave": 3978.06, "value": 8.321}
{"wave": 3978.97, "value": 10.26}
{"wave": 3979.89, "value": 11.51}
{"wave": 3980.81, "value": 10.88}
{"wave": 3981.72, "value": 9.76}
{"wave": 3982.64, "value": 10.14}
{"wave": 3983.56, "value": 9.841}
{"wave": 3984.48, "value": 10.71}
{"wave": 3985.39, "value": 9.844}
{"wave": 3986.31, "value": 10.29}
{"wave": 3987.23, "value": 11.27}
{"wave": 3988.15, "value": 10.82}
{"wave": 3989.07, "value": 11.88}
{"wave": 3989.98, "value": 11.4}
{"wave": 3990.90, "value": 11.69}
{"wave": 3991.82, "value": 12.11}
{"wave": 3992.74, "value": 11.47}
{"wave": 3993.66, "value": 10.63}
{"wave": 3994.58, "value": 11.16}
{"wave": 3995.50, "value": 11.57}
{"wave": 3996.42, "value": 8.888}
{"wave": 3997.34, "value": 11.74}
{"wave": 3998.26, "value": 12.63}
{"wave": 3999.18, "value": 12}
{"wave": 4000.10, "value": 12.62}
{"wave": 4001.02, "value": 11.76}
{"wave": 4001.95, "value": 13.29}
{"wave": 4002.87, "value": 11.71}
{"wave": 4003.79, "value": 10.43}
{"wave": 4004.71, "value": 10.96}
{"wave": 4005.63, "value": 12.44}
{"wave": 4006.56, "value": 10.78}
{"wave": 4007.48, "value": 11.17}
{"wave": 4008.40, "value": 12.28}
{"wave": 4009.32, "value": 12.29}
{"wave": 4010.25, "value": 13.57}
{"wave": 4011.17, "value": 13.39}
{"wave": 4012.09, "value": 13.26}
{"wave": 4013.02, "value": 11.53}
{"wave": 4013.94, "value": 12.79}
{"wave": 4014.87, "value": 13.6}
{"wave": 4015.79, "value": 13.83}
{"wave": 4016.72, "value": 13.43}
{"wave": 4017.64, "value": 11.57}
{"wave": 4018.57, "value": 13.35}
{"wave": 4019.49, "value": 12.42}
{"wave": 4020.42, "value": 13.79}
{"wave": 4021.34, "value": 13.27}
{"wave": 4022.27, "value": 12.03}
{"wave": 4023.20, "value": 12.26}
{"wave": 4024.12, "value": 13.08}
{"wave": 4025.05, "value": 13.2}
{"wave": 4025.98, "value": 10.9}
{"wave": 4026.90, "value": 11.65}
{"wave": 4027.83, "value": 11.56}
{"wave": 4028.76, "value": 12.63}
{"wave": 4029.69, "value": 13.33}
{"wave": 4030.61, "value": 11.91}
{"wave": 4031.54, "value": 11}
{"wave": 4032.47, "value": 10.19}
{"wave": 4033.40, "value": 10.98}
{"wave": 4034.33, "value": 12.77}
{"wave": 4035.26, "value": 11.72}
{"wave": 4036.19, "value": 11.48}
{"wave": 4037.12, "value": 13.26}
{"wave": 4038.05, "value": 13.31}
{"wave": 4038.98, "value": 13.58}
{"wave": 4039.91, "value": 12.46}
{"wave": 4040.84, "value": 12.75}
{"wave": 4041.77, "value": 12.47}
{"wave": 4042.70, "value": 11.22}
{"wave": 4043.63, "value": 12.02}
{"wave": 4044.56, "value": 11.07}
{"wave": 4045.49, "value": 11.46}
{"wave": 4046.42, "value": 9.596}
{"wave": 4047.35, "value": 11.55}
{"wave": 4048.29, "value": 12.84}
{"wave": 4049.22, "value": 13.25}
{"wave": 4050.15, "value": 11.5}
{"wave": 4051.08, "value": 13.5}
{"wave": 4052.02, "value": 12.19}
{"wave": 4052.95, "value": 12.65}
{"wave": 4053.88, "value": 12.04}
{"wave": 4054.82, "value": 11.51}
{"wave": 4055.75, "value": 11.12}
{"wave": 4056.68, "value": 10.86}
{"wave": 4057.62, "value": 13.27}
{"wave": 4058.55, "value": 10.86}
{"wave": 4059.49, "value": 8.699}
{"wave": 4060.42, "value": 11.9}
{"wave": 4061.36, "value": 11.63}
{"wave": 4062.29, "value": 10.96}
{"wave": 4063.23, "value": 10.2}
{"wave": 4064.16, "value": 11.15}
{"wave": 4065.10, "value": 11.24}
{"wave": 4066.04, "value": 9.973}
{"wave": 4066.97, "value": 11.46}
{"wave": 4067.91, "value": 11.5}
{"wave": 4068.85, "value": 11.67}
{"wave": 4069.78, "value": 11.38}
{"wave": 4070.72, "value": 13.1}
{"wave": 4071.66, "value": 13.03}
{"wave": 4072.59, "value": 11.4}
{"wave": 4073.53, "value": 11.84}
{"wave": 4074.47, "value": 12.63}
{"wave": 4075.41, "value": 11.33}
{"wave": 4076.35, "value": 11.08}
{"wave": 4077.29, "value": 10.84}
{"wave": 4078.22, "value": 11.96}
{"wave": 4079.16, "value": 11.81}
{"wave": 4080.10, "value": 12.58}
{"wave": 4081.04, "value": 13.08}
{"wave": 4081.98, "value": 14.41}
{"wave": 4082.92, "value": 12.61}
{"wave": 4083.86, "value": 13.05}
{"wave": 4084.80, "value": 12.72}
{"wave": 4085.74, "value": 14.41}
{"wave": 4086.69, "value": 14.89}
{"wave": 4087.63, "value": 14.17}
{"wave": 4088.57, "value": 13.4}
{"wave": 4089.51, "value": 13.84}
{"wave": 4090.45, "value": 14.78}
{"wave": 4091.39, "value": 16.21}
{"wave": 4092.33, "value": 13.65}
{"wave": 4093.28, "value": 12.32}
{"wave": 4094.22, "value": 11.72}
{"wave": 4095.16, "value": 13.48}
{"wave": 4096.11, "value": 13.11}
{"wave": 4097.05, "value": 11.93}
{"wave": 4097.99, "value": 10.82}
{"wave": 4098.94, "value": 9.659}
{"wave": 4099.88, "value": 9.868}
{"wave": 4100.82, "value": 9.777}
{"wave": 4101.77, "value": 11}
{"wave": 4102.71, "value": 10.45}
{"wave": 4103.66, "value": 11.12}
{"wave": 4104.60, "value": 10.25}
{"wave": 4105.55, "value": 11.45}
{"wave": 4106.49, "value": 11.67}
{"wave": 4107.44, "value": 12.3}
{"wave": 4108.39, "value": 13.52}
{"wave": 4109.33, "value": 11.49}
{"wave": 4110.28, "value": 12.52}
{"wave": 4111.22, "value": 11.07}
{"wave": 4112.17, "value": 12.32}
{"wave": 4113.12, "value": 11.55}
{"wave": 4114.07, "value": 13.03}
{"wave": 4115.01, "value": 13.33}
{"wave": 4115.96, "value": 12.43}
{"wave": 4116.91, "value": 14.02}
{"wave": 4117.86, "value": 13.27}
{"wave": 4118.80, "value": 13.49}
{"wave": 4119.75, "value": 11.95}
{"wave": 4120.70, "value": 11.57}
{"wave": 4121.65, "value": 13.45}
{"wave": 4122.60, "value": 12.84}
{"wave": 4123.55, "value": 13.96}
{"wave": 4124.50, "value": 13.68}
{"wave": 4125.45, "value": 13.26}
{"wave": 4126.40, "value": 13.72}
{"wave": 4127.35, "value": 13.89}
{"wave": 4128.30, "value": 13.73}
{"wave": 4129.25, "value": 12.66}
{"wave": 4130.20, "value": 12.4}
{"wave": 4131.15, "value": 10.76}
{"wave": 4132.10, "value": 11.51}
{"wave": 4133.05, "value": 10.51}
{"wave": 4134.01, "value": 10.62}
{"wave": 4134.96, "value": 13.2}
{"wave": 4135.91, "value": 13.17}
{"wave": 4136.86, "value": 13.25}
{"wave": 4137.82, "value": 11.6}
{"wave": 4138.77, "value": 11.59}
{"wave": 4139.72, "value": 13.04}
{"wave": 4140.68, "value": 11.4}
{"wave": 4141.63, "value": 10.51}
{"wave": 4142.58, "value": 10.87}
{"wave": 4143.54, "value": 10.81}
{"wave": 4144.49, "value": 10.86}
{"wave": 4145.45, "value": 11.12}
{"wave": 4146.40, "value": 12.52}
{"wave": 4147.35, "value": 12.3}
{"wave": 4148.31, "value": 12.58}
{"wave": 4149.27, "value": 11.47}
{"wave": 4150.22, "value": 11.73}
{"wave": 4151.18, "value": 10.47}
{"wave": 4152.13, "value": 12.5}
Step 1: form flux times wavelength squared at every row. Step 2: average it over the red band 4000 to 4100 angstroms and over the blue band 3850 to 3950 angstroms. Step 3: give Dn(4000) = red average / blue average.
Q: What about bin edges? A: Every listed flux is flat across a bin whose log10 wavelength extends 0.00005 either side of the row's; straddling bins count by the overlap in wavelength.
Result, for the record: 1.88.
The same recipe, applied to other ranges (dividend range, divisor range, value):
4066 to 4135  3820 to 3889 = 2.27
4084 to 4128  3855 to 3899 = 2.06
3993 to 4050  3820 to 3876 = 2.18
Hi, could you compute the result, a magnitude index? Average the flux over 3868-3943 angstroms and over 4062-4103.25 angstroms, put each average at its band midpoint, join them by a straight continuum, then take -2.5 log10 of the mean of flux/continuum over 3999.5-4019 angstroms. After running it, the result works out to -0.22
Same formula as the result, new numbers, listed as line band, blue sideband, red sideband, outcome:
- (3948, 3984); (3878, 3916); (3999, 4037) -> 0.36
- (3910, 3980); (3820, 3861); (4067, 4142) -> 0.21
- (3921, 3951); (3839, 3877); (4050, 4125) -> 0.36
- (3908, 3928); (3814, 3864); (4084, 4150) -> -0.08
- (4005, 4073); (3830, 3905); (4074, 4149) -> -0.14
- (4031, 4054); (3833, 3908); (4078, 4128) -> -0.09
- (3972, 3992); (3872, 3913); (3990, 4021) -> 0.19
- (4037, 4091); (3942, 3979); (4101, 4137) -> -0.15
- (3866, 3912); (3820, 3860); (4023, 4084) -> -0.05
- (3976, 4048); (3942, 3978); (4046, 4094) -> -0.23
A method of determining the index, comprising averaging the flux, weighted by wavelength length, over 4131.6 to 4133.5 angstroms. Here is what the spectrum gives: 11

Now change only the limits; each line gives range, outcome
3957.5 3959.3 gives 10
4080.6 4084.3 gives 13.3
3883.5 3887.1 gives 6.99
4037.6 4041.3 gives 13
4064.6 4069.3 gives 11.1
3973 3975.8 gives 6.27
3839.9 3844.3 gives 6.21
